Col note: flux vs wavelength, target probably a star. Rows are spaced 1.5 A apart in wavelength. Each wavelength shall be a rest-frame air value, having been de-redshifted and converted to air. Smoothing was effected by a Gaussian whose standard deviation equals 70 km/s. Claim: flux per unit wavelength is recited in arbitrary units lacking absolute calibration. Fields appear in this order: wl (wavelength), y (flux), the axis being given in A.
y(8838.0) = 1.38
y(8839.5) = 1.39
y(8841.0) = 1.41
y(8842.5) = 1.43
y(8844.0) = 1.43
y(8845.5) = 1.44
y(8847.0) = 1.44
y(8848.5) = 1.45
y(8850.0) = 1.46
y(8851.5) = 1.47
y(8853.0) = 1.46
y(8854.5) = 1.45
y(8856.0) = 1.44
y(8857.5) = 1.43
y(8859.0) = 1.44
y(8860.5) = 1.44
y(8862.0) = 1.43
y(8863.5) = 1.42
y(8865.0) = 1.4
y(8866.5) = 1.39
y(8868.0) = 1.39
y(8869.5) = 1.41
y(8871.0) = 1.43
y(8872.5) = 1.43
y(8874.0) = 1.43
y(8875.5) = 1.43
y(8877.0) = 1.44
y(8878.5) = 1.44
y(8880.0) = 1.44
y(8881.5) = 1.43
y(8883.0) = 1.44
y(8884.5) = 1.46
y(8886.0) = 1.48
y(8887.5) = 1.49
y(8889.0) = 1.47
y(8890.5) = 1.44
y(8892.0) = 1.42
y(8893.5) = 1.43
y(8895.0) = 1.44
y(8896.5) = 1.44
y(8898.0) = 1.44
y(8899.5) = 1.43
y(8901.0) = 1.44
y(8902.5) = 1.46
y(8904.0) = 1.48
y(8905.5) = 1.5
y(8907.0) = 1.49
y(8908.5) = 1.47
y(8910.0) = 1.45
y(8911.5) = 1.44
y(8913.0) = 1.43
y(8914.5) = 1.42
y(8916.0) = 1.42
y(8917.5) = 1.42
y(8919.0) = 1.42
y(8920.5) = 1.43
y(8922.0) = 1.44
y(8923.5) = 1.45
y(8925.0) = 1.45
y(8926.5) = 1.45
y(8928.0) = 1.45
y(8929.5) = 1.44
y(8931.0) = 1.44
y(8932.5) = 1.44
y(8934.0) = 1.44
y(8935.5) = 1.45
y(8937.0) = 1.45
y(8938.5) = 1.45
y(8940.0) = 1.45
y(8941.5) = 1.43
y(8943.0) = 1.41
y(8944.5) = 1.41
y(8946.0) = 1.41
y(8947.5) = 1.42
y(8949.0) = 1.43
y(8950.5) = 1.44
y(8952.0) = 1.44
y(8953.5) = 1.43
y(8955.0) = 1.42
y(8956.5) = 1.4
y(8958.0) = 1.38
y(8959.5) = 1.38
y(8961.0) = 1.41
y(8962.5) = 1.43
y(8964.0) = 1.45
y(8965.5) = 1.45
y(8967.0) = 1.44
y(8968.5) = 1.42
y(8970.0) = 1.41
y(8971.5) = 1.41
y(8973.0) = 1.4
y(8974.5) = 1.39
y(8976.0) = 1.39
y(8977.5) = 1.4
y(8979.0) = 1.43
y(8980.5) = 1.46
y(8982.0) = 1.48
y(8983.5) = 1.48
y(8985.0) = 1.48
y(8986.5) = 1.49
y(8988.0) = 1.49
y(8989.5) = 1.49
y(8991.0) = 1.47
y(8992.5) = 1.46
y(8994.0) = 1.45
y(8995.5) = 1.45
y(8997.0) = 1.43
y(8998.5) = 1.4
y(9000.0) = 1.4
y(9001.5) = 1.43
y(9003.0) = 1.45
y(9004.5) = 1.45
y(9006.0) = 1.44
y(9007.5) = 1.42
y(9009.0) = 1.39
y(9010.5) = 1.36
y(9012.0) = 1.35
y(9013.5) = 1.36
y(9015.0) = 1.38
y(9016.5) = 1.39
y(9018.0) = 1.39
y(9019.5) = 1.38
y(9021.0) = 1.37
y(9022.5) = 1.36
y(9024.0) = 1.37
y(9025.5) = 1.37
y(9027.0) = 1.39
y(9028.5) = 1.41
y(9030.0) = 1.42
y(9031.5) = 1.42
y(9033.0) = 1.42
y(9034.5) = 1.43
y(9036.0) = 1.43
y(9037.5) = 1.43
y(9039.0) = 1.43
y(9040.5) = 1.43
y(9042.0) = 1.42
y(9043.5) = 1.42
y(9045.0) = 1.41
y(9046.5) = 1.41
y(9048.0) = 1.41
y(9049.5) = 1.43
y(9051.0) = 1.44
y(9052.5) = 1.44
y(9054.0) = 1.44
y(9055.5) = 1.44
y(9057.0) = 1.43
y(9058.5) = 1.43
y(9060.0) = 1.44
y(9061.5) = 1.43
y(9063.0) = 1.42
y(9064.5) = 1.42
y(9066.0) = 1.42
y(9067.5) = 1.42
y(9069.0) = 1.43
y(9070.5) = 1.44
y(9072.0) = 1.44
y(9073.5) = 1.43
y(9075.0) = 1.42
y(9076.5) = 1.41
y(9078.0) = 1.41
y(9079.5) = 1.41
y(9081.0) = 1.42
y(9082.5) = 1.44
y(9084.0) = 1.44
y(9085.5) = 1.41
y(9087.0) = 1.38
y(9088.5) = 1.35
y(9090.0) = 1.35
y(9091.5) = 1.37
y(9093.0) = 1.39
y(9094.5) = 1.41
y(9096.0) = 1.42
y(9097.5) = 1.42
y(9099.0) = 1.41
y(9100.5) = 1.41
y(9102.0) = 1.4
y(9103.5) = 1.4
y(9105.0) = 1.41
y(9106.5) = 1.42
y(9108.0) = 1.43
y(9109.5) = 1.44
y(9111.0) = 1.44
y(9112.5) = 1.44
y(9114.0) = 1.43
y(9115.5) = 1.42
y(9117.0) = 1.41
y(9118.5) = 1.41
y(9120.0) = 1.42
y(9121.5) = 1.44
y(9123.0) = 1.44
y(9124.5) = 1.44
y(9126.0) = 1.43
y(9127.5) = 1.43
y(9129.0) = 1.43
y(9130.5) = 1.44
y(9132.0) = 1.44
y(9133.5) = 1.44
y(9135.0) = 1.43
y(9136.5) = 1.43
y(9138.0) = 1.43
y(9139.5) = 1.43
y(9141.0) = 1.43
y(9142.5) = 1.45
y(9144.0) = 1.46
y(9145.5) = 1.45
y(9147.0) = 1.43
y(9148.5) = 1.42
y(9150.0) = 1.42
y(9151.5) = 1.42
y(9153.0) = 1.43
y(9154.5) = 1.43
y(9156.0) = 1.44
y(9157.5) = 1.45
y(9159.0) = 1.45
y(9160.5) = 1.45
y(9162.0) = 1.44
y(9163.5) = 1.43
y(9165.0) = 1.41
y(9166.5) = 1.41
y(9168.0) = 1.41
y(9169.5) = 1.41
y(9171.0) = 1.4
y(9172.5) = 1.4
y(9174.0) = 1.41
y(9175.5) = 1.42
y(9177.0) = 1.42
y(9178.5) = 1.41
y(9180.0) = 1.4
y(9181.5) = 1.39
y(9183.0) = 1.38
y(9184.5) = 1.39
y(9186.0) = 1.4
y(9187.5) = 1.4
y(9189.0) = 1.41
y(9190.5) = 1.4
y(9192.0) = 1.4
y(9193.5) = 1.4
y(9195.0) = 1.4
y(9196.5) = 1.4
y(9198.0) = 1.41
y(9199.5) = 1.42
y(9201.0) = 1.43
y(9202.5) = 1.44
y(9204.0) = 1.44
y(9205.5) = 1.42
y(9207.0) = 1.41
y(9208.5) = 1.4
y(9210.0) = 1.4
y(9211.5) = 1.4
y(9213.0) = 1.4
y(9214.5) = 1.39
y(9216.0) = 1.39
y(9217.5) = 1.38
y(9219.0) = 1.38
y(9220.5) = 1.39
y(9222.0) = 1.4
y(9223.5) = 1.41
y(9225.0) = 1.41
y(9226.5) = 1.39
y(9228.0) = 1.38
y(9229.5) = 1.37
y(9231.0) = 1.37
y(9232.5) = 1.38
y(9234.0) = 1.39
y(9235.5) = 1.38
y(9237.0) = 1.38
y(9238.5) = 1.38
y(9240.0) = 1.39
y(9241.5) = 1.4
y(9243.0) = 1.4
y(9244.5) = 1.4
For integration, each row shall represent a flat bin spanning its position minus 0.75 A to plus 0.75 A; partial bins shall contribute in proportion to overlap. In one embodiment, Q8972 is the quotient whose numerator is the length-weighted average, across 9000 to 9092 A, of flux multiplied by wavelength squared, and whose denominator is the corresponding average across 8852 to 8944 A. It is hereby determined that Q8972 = 1.01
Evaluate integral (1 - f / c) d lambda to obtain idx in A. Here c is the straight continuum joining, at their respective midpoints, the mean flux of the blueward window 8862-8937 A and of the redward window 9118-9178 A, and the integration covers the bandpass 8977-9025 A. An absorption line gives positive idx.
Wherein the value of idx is 0.4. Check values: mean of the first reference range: 1.44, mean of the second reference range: 1.43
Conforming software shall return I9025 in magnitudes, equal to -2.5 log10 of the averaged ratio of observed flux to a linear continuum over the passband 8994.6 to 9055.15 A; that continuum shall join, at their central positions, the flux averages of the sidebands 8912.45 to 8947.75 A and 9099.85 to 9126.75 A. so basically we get 0.01 mag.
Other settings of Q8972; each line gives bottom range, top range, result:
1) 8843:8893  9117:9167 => 1.06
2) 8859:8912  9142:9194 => 1.05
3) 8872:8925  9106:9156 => 1.04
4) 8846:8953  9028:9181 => 1.03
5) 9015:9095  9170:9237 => 1.02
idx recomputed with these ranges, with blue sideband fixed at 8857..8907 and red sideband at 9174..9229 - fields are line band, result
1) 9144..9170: -0.4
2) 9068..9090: 0.0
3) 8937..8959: 0.1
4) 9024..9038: 0.1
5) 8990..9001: -0.1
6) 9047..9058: -0.1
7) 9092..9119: -0.1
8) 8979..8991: -0.4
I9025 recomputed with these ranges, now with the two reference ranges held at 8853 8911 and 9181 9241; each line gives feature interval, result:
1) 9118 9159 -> -0.02 mag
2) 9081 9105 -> 0.01 mag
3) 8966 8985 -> 0.00 mag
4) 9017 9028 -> 0.04 mag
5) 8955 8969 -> 0.01 mag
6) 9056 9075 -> -0.01 mag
